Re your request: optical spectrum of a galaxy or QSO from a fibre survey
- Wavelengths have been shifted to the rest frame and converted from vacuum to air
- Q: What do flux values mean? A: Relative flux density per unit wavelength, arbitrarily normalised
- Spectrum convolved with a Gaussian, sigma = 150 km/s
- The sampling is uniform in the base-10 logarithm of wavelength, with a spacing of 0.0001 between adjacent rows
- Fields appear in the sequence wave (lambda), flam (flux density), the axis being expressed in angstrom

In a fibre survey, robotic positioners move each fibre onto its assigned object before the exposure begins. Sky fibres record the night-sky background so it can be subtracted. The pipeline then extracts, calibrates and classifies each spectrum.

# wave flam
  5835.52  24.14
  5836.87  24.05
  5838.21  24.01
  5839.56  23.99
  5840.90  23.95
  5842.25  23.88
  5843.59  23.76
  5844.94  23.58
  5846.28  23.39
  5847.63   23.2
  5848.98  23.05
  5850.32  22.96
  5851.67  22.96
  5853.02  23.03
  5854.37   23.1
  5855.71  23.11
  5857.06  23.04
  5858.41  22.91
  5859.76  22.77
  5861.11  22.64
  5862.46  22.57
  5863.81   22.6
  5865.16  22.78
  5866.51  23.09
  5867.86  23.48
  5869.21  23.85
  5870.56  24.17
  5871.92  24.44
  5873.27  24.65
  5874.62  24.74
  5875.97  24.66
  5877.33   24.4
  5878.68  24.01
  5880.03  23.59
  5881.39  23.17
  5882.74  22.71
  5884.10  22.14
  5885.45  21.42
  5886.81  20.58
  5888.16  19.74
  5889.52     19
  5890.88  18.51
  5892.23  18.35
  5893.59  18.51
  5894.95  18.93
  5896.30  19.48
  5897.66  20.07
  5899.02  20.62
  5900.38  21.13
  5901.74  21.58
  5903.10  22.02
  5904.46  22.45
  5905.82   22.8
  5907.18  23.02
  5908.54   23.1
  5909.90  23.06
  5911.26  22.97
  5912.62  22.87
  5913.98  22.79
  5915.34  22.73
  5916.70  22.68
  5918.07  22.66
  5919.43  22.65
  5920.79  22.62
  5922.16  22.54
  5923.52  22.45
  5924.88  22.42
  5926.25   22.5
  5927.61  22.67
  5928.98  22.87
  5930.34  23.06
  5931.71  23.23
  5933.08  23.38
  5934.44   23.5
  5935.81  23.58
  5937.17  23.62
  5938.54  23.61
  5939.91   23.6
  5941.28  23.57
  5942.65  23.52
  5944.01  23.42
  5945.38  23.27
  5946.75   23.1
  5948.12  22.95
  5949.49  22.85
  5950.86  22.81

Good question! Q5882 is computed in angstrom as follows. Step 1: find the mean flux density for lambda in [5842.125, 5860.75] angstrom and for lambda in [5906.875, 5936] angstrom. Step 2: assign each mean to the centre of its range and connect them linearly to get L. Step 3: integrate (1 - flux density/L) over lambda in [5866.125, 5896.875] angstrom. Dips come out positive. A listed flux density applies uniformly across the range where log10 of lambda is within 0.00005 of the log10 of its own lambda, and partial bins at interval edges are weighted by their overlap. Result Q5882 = 1.3 angstrom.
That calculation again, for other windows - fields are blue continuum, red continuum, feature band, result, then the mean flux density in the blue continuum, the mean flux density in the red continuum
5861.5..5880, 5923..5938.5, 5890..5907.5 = 2.19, 23.8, 23.1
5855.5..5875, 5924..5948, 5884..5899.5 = 2.42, 23.4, 23.2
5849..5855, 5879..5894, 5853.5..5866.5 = -0.20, 23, 20.8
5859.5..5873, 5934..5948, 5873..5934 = 3.30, 23.3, 23.5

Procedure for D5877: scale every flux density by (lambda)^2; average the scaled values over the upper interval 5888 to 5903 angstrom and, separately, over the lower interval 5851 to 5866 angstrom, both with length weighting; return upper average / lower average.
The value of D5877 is 0.87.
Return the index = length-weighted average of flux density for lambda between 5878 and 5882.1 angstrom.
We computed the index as 23.6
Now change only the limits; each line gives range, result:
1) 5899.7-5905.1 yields 21.8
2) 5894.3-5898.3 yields 19.5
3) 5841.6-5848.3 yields 23.6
